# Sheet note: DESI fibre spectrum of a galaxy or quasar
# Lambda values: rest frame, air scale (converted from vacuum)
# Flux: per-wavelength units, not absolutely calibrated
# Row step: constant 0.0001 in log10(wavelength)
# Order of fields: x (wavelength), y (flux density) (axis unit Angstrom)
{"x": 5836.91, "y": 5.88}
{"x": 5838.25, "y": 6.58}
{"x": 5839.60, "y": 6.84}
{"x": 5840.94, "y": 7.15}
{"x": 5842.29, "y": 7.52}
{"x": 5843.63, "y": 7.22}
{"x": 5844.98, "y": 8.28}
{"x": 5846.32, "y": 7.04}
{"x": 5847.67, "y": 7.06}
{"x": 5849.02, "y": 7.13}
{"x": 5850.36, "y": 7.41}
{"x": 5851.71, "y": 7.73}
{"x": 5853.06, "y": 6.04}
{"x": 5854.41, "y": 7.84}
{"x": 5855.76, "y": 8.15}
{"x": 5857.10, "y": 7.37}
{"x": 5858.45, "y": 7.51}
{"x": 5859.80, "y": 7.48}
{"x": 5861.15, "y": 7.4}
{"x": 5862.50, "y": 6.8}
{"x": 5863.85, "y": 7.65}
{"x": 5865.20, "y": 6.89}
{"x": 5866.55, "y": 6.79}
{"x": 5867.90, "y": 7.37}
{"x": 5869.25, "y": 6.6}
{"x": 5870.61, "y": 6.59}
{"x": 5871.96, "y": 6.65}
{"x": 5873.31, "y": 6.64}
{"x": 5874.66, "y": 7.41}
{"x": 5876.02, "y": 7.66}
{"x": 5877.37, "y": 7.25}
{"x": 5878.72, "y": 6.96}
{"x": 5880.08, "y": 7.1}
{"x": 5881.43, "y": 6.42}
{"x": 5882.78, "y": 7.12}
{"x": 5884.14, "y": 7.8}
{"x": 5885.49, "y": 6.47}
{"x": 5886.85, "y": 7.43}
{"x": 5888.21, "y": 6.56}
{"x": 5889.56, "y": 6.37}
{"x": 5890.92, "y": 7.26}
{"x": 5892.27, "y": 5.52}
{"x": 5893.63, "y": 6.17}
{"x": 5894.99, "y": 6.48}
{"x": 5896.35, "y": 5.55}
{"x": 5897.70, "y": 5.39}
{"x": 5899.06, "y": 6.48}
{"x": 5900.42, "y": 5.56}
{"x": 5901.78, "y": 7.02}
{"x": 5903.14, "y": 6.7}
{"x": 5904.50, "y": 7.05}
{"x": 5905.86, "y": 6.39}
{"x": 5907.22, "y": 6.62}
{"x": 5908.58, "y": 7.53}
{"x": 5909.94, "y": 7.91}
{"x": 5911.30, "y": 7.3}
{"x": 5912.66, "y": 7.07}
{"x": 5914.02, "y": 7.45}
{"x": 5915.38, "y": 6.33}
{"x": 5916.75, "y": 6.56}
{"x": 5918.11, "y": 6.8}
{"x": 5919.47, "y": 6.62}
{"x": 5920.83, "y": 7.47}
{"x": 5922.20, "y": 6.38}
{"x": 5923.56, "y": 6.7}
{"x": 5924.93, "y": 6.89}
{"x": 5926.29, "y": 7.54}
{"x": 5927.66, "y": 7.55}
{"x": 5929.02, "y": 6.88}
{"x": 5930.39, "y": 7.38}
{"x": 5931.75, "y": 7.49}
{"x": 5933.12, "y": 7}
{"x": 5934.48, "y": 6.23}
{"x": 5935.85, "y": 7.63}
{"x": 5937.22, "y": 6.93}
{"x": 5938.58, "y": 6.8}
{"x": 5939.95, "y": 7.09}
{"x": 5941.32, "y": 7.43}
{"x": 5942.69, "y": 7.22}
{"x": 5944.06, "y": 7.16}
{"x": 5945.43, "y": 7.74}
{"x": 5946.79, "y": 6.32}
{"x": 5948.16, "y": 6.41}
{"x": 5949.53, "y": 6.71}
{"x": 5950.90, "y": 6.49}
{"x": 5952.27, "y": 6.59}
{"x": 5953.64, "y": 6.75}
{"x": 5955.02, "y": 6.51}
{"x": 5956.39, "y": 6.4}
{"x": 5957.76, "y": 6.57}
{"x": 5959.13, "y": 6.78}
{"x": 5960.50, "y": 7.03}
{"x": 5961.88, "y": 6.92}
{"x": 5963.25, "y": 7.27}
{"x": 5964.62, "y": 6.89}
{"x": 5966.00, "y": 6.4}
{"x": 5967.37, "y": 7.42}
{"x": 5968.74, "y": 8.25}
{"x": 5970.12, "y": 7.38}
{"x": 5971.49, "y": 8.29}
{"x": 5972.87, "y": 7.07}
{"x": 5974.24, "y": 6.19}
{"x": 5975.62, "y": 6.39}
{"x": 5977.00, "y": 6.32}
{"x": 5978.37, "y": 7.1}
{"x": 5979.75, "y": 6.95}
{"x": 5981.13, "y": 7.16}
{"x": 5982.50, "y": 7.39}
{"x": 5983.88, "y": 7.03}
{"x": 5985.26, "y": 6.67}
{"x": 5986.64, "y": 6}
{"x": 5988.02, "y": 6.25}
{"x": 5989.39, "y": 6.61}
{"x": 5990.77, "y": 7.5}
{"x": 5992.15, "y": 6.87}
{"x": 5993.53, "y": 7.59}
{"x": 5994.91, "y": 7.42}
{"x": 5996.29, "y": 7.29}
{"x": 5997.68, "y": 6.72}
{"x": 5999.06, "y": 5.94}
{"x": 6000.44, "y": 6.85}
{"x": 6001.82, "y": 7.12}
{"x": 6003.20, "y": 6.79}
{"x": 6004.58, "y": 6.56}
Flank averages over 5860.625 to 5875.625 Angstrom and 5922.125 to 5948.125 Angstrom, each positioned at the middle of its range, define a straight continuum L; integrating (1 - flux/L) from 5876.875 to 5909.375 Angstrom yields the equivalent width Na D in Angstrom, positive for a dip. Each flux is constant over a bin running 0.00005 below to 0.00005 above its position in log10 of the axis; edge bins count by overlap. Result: 1.78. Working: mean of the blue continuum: 6.99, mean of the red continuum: 7.07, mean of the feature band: 6.63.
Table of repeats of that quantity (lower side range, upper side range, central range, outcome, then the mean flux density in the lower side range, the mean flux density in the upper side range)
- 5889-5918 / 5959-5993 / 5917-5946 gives -1.4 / 6.61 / 6.97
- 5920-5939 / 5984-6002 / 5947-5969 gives 0.5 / 7.06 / 6.83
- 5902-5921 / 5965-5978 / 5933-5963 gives 0.8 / 6.98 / 7.07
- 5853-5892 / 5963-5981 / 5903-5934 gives 0.2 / 7.09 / 7.07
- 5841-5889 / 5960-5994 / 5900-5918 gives 0.5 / 7.18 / 6.99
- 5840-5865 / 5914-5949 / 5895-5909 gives 1.4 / 7.36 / 6.99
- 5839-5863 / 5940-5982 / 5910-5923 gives 0.3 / 7.34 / 6.94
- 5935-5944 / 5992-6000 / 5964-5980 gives 0.0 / 7.16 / 6.97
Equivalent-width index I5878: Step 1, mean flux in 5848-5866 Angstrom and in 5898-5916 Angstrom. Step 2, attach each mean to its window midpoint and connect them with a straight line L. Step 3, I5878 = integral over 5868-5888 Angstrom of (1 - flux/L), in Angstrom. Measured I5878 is 0.33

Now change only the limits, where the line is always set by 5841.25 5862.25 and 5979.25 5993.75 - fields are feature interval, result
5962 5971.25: -0.4 Angstrom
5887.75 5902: 2.1 Angstrom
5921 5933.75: 0.0 Angstrom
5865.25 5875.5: 0.6 Angstrom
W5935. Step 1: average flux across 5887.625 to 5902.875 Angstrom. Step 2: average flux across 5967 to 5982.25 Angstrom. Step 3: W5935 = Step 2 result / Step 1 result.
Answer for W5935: 1.15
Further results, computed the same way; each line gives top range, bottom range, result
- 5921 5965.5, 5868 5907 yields 1.04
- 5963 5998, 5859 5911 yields 1.03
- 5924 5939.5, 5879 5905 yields 1.09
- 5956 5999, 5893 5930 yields 1.03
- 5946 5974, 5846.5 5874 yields 0.97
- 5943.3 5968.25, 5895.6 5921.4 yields 1.01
